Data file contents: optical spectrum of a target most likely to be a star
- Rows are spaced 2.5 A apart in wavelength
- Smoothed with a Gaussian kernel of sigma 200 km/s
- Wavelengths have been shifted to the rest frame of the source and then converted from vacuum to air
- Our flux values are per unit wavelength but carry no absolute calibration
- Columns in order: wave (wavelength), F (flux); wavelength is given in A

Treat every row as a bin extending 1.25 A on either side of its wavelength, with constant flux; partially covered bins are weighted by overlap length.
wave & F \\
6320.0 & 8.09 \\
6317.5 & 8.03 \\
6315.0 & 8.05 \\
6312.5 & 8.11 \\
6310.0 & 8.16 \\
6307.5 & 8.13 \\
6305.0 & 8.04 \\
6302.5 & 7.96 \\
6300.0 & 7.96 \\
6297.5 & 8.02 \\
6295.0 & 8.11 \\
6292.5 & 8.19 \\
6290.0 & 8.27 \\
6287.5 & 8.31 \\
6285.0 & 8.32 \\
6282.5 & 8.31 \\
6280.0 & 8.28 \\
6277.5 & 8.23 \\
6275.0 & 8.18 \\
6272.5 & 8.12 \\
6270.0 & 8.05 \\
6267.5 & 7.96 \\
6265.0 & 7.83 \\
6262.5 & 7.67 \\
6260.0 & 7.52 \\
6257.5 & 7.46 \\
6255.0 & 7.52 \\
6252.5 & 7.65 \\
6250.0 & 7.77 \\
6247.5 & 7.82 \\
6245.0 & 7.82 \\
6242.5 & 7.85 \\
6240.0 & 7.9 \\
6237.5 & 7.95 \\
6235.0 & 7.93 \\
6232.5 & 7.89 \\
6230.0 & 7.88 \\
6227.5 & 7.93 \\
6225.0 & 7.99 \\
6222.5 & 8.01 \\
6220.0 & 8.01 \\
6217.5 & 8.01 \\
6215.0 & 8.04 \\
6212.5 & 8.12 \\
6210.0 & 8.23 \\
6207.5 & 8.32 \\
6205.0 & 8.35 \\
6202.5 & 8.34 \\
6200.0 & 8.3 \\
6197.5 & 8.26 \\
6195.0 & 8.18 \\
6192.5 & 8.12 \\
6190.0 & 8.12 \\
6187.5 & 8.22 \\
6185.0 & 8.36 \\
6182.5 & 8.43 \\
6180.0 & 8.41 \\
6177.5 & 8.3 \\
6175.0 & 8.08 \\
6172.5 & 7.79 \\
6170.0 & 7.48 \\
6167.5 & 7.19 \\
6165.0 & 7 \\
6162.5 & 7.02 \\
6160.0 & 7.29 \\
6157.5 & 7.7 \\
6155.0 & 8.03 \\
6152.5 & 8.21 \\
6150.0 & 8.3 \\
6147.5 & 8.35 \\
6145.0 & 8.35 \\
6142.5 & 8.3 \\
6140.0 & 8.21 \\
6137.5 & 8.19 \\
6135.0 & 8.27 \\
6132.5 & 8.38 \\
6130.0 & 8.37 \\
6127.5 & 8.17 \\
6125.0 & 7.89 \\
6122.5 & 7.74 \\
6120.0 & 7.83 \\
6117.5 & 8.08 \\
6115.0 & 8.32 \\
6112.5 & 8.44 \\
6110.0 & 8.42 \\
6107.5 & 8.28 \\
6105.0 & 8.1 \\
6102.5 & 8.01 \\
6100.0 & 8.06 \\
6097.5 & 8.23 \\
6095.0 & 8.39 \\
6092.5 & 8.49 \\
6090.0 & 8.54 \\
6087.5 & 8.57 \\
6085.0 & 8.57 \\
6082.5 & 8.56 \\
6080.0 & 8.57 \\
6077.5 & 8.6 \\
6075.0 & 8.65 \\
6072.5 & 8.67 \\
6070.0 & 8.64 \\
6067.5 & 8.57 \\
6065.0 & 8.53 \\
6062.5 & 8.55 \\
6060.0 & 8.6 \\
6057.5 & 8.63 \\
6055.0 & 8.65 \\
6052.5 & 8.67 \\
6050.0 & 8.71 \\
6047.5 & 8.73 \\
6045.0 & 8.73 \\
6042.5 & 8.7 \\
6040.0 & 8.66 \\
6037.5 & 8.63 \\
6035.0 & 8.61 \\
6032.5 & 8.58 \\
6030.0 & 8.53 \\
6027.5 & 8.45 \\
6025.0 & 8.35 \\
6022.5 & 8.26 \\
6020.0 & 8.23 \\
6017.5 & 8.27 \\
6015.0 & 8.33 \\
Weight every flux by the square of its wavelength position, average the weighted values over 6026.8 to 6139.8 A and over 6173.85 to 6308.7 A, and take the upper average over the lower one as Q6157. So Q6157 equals 1.0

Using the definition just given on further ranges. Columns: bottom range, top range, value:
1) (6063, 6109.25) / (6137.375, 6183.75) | 0.96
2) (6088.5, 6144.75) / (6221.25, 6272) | 0.99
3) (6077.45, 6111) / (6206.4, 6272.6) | 0.99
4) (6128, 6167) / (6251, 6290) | 1.04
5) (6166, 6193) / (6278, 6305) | 1.05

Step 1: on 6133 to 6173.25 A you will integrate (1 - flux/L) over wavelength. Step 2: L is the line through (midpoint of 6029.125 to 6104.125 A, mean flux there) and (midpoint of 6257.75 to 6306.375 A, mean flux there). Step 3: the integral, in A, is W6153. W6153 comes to 2.36 A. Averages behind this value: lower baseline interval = 8.55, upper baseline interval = 8.06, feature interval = 7.87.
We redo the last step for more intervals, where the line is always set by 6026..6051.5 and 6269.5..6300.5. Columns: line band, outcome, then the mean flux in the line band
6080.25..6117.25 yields 0.73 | 8.35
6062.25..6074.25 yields -0.03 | 8.6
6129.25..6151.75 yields 0.40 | 8.3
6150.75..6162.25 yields 0.90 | 7.76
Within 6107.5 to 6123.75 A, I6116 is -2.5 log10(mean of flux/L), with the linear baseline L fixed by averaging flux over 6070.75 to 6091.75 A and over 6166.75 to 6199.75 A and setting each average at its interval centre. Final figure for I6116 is 0.036 mag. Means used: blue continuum 8.59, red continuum 8.09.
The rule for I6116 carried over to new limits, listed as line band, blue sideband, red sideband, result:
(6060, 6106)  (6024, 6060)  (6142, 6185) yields -0.01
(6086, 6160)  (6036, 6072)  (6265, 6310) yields 0.04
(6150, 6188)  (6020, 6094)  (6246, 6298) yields 0.06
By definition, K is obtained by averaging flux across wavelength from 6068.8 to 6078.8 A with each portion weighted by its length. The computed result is 8.64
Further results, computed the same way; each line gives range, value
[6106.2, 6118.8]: 8.31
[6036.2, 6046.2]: 8.68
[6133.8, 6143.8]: 8.24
